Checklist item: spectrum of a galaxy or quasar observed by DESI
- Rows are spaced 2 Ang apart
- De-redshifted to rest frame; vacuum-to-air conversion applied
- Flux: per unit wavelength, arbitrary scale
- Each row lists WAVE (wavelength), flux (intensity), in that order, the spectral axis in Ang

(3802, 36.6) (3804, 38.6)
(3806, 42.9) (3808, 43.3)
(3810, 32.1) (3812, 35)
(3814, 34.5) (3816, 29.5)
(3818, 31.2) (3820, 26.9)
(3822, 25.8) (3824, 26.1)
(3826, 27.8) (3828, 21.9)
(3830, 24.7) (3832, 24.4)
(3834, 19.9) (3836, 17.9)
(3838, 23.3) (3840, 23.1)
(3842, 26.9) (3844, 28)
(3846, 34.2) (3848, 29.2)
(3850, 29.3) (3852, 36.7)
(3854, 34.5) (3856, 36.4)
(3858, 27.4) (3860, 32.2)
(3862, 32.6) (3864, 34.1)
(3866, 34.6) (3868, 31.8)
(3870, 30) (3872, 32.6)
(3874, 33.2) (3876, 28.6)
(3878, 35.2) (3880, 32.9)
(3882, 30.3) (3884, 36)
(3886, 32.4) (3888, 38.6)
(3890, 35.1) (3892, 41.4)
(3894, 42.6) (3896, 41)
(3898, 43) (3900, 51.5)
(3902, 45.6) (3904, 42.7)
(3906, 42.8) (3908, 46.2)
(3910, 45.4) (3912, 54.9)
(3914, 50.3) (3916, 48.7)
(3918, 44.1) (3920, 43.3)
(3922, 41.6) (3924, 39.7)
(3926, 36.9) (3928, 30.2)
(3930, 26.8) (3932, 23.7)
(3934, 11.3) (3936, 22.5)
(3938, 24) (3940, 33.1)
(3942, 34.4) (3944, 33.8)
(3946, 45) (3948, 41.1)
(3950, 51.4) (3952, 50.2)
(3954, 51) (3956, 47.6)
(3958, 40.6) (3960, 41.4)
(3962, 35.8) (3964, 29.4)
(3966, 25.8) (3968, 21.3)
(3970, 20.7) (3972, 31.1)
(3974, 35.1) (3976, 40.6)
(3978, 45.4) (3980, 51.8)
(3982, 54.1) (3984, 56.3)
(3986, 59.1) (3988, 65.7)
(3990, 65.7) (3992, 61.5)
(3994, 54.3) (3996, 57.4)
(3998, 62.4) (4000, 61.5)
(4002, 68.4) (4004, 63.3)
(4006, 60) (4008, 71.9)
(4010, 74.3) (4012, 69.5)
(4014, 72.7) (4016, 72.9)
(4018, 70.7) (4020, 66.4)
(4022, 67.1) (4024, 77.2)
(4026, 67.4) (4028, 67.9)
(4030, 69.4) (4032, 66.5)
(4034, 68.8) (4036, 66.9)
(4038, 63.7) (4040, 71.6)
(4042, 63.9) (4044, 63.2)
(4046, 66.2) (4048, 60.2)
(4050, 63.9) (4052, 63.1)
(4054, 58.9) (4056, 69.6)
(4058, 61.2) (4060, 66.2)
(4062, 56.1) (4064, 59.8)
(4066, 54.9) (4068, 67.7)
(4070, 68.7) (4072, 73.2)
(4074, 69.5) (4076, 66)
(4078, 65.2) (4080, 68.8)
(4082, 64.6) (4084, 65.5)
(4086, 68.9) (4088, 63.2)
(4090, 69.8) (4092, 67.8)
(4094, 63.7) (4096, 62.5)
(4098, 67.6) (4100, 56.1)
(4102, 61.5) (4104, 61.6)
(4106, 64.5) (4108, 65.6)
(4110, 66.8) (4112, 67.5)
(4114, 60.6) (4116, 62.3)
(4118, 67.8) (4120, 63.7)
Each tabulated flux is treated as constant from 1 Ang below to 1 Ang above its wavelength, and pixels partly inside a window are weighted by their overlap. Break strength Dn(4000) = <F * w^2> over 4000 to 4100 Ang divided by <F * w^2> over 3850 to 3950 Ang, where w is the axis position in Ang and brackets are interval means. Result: 1.9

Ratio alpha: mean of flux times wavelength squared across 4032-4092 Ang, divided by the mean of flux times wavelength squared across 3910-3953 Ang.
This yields 1.8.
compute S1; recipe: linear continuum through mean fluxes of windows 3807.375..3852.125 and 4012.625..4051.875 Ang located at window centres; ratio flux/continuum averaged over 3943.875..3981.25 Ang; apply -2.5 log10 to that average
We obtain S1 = 0.35 mag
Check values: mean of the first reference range 28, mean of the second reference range 67.6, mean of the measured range 39.1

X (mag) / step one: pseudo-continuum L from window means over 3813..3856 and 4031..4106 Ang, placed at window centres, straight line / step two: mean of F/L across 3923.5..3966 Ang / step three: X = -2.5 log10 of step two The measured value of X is 0.27 mag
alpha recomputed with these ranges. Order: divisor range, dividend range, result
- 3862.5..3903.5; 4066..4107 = 1.98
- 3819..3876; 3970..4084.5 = 2.39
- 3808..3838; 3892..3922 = 1.74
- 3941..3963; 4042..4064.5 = 1.54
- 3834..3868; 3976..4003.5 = 2.10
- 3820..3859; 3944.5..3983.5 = 1.57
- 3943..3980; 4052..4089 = 1.78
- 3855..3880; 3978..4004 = 1.95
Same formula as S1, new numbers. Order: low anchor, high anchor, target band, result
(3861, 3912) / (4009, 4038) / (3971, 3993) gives 0.17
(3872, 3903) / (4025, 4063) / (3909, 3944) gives 0.22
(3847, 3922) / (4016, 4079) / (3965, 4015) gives 0.05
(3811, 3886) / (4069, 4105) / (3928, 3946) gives 0.49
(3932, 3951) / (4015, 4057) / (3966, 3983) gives 0.22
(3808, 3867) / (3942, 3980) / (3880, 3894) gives -0.09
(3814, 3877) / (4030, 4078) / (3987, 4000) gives -0.13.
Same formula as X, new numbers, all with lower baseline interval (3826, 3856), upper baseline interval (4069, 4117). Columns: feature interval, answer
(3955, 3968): 0.26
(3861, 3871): -0.06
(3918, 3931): 0.08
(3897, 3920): -0.24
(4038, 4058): -0.10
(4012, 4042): -0.24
